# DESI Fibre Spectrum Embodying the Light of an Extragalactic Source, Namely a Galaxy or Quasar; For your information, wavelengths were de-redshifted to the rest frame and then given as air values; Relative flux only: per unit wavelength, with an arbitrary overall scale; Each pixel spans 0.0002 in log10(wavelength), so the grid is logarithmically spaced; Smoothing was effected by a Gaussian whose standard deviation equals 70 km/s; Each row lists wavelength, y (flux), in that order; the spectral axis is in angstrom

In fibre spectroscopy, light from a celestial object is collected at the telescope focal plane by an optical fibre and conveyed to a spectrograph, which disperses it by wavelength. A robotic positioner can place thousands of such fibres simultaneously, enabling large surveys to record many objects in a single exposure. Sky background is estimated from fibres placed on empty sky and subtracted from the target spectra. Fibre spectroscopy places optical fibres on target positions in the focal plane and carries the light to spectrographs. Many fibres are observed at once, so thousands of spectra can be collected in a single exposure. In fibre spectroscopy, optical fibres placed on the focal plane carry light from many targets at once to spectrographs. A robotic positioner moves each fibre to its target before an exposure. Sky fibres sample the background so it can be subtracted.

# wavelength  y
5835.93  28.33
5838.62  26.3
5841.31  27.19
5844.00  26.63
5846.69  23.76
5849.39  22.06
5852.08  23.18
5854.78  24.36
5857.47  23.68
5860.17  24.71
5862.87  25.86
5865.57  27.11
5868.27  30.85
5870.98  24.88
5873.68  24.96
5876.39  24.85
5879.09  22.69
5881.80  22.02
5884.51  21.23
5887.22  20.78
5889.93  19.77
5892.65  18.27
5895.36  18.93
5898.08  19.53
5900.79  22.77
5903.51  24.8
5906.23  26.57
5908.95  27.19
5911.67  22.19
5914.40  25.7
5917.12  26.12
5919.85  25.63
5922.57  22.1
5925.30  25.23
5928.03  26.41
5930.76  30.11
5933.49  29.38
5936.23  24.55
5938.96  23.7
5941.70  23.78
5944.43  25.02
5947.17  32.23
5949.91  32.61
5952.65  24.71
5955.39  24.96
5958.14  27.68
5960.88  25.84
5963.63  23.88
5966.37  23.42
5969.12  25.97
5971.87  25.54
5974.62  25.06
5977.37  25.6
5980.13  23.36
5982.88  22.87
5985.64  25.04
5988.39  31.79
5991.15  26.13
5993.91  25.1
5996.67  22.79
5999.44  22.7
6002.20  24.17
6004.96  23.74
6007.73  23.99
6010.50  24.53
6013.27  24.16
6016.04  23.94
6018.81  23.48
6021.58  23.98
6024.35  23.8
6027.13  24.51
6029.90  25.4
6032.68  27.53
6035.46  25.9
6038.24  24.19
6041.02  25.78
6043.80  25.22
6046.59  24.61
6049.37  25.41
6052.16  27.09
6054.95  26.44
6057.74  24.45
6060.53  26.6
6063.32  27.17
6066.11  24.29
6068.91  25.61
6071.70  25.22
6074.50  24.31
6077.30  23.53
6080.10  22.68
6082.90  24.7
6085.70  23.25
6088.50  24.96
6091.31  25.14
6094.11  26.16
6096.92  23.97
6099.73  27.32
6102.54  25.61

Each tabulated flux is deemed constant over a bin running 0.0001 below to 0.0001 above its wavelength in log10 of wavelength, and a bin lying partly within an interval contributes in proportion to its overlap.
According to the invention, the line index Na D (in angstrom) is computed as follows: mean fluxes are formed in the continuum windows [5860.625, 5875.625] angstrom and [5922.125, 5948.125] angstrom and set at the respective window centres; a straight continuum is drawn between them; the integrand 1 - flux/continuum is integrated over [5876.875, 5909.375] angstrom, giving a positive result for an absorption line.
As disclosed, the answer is 5.5 angstrom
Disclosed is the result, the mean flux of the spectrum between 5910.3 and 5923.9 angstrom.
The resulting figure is 24.4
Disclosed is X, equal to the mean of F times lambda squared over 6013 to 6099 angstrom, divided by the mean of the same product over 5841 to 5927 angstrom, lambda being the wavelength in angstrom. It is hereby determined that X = 1.1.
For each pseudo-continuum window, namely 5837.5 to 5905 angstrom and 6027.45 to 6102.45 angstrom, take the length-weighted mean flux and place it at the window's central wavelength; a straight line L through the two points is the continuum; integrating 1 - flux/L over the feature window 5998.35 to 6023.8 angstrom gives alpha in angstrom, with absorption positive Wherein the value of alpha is 0.97 angstrom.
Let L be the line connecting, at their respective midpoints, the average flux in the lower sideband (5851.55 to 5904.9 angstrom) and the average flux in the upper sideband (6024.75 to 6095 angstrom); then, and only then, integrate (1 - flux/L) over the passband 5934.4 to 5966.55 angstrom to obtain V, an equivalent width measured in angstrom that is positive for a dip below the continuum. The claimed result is -2.9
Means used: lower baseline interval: 23.3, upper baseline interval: 25.2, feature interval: 26.2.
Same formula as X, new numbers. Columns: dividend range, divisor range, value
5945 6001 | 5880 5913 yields 1.20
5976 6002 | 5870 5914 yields 1.14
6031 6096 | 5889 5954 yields 1.06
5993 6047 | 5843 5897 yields 1.10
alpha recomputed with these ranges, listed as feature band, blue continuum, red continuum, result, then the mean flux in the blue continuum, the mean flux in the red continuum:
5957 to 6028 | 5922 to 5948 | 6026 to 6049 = 2.9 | 26.3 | 25.4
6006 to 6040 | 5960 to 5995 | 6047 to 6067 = 1.4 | 25.4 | 25.9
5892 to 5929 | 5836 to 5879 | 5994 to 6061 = 2.1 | 25.4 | 24.7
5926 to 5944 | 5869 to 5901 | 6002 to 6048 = -2.6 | 21.9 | 24.7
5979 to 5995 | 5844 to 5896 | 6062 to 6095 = -1.0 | 23.5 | 24.7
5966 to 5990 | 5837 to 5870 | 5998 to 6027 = -1.3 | 25.5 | 23.9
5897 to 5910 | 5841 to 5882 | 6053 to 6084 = 0.4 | 24.9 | 25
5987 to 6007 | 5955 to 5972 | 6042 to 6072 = 0.2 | 25.3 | 25.7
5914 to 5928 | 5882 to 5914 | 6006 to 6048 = -1.5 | 22.1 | 24.7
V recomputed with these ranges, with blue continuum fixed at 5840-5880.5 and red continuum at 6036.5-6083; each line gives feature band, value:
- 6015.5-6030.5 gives 0.60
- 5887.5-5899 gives 2.68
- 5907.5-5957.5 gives -2.19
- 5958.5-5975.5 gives 0.01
